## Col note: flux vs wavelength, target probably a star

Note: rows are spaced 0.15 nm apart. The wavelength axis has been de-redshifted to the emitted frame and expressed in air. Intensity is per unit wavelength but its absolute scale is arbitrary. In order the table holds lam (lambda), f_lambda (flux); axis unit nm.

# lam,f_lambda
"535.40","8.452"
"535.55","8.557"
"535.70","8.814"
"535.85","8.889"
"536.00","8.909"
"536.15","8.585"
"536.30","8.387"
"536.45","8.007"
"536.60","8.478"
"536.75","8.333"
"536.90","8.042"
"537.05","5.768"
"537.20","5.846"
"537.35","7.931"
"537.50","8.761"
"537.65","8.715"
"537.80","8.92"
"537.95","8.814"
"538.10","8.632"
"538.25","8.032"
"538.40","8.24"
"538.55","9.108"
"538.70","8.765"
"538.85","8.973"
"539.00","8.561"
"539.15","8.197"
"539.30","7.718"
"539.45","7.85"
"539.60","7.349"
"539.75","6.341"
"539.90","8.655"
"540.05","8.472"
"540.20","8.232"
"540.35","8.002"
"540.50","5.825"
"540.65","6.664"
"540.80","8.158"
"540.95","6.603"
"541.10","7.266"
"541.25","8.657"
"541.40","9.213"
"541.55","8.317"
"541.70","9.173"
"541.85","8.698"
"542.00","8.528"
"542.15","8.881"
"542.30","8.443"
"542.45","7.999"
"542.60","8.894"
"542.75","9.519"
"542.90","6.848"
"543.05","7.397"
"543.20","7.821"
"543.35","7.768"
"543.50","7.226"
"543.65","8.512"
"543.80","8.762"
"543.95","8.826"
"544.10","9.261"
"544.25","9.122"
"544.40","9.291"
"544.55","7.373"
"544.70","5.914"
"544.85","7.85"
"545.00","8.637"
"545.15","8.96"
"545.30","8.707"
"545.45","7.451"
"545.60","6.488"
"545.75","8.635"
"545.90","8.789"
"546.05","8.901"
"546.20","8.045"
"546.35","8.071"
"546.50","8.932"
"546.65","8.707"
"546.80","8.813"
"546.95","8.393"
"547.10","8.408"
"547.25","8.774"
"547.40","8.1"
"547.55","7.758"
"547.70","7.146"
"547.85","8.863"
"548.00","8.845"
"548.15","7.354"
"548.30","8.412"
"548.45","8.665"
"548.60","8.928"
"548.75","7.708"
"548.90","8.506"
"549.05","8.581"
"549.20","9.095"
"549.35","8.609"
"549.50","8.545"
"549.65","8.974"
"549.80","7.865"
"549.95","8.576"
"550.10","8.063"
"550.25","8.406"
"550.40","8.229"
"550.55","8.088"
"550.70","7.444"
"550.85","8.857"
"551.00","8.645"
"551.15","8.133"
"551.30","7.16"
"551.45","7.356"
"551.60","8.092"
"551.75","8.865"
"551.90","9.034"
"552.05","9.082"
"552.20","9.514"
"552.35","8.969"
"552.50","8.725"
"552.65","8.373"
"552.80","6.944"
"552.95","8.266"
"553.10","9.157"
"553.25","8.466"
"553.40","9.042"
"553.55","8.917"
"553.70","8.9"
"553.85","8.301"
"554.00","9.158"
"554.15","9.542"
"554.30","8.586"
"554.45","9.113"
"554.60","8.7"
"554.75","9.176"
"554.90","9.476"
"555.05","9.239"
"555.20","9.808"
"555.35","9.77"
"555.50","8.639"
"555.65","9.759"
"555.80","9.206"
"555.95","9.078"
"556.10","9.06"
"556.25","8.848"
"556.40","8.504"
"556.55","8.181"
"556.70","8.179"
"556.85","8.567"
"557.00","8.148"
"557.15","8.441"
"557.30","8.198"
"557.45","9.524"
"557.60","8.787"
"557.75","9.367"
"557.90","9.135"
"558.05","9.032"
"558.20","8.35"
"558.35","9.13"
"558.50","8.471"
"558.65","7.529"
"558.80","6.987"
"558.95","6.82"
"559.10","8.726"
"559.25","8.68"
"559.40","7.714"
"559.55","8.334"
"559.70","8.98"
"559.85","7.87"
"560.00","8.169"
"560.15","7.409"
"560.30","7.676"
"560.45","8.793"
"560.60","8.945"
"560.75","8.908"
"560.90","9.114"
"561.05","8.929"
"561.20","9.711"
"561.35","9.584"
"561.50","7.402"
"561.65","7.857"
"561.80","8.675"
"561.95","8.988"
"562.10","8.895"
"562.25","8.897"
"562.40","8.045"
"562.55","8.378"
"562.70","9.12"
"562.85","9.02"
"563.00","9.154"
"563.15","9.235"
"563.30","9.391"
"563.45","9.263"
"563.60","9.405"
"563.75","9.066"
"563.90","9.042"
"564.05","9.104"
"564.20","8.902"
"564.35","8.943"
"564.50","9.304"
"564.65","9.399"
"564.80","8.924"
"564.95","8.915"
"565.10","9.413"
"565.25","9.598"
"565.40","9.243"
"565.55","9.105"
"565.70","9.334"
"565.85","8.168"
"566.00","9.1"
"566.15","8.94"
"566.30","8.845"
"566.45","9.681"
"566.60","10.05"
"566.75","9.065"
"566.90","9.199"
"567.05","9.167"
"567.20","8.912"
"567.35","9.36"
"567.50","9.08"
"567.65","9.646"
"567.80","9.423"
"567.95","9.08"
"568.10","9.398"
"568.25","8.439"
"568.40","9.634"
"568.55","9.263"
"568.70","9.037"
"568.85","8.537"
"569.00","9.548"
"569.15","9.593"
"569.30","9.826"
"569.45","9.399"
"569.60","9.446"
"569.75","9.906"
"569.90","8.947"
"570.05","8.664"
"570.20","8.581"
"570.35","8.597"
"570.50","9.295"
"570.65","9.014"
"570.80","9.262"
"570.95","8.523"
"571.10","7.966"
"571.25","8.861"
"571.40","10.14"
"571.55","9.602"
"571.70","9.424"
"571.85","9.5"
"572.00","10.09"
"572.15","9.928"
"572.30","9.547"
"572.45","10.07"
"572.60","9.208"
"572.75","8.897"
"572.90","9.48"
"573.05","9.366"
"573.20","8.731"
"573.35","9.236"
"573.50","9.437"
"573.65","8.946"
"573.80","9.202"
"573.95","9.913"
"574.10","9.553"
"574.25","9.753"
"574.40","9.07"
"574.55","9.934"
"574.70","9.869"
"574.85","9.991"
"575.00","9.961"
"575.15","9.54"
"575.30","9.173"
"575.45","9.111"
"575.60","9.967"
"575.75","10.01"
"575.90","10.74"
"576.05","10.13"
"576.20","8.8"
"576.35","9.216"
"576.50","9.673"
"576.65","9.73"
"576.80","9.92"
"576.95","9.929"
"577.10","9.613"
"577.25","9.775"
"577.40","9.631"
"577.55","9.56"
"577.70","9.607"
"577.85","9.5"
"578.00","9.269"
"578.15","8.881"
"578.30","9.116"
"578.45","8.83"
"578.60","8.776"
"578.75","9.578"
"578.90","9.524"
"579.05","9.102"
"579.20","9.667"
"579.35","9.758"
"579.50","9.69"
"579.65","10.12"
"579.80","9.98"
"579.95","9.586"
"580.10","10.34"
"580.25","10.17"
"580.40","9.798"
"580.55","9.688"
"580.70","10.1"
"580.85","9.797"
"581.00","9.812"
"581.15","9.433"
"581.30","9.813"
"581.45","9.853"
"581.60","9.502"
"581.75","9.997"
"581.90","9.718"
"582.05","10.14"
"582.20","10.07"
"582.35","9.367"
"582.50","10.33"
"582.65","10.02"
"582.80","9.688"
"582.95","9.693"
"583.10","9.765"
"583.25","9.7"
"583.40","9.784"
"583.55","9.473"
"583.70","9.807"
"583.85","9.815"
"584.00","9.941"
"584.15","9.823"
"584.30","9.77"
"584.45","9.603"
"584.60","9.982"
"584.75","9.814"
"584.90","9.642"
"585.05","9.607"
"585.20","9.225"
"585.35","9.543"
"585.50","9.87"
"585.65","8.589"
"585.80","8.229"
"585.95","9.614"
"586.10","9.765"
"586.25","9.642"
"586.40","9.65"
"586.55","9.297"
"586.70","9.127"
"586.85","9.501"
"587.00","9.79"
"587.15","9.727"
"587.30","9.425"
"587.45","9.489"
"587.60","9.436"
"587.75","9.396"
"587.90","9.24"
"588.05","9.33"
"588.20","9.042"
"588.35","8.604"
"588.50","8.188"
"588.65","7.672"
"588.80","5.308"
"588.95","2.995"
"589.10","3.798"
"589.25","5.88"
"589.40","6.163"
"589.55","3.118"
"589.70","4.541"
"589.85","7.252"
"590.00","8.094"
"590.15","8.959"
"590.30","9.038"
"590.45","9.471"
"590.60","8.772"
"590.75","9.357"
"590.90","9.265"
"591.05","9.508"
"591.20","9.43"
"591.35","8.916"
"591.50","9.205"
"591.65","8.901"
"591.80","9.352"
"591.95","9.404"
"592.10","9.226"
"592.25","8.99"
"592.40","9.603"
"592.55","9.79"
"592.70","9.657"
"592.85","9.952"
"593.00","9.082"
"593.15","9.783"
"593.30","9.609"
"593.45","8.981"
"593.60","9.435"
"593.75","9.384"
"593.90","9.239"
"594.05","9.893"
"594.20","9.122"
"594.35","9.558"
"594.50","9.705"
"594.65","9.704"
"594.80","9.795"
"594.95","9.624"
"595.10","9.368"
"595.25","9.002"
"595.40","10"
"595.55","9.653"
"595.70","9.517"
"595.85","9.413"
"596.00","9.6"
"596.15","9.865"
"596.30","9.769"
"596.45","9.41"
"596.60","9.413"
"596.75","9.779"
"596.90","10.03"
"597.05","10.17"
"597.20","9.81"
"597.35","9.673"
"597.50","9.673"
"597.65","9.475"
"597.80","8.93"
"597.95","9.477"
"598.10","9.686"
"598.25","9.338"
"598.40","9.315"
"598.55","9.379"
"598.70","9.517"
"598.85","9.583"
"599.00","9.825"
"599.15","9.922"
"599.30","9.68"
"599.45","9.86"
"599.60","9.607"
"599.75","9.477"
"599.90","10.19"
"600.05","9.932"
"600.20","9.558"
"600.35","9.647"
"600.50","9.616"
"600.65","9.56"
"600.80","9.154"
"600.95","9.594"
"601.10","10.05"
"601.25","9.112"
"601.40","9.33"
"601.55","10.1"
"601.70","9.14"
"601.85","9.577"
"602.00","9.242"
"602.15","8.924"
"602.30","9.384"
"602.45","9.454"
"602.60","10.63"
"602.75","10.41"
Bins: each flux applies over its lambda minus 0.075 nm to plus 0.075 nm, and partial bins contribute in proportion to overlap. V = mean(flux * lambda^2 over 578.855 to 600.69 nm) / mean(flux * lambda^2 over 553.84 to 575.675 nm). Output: 1.1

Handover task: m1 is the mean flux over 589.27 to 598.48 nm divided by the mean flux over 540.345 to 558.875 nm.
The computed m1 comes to 1.08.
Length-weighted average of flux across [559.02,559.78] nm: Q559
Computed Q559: 8.47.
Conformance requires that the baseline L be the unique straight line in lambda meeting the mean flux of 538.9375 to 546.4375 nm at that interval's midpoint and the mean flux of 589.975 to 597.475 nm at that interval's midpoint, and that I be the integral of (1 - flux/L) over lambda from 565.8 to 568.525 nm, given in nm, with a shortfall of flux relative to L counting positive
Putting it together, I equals -0.14 nm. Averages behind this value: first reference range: 8.1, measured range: 9.19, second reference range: 9.46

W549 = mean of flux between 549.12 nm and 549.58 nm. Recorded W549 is 8.75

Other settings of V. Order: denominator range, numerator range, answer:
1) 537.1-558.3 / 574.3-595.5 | 1.25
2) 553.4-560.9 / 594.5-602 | 1.28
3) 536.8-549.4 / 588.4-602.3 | 1.33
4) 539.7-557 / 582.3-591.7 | 1.20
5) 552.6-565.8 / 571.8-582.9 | 1.17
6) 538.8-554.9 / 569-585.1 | 1.28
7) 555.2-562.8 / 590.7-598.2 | 1.25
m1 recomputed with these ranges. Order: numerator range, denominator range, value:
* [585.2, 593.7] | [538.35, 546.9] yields 1.05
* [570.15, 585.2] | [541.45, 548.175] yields 1.15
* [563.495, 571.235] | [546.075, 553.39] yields 1.09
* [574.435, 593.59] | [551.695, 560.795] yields 1.06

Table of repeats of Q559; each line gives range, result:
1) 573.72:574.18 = 9.55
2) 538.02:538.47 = 8.31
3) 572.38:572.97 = 9.41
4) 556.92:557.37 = 8.27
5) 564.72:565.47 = 9.22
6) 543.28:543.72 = 7.83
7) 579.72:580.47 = 9.98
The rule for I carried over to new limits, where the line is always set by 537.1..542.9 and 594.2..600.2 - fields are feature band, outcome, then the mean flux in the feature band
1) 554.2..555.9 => -0.14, 9.23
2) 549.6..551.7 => 0.07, 8.13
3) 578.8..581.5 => -0.18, 9.79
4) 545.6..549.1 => -0.01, 8.36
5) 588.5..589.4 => 0.38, 5.47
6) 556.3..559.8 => 0.08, 8.42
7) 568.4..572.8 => -0.16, 9.27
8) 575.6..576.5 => -0.07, 9.79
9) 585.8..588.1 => -0.02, 9.46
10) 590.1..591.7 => 0.05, 9.17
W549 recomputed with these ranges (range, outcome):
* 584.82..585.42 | 9.51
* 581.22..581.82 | 9.79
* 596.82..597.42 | 9.92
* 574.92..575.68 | 9.56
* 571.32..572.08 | 9.75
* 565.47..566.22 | 8.93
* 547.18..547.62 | 8.21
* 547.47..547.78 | 7.49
